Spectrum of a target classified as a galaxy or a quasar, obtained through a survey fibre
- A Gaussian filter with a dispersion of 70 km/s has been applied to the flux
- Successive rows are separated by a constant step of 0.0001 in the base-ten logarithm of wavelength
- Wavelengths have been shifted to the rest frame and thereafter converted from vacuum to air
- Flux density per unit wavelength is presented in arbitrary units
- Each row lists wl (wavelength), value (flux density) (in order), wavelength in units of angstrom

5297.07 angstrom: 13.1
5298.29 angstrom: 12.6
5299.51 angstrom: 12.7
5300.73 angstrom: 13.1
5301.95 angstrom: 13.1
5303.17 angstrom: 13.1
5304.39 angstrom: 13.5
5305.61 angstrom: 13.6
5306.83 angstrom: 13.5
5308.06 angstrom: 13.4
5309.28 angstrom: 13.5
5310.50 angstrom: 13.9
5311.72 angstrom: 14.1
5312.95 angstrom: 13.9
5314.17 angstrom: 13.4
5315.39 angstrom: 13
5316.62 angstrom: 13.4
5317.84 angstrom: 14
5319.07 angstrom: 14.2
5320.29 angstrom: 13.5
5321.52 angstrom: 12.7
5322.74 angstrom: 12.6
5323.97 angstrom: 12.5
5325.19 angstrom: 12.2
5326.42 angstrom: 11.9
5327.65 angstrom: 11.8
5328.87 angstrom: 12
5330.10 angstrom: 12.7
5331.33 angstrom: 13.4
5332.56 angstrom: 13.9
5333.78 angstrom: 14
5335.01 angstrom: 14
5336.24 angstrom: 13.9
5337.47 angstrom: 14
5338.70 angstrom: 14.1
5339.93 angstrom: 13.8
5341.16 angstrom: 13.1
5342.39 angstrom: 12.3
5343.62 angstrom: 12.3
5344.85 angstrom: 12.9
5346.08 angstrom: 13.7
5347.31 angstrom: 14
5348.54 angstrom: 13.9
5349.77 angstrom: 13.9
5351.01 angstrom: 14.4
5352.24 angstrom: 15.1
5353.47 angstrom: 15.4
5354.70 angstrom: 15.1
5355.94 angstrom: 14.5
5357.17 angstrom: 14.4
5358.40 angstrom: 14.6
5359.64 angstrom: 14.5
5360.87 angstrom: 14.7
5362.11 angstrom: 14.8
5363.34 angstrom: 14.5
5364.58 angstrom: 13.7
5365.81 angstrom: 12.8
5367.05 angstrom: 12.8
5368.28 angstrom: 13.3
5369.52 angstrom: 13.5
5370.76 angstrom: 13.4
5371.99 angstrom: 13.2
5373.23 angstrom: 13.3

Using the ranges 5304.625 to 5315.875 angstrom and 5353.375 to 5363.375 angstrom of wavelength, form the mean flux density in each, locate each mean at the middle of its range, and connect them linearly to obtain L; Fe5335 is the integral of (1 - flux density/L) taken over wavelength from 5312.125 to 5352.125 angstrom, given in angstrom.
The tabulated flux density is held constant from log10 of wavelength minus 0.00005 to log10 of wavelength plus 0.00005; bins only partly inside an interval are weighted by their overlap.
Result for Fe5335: 2.2 angstrom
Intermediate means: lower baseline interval 13.6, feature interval 13.3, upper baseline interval 14.7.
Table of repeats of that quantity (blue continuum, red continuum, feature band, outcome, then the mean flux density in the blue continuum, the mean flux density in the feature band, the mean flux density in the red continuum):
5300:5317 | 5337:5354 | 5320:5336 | 0.9 angstrom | 13.5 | 12.9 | 13.8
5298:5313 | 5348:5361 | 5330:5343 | 0.5 angstrom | 13.4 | 13.6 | 14.6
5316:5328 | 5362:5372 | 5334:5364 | -1.8 angstrom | 12.9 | 14.1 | 13.5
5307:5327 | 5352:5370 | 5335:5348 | 0.3 angstrom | 13.3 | 13.4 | 14.2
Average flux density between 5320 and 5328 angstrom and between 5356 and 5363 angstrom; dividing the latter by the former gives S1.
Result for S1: 1.17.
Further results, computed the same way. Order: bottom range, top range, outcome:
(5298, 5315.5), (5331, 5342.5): 1.02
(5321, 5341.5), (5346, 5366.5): 1.10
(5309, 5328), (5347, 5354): 1.10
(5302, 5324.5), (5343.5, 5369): 1.05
